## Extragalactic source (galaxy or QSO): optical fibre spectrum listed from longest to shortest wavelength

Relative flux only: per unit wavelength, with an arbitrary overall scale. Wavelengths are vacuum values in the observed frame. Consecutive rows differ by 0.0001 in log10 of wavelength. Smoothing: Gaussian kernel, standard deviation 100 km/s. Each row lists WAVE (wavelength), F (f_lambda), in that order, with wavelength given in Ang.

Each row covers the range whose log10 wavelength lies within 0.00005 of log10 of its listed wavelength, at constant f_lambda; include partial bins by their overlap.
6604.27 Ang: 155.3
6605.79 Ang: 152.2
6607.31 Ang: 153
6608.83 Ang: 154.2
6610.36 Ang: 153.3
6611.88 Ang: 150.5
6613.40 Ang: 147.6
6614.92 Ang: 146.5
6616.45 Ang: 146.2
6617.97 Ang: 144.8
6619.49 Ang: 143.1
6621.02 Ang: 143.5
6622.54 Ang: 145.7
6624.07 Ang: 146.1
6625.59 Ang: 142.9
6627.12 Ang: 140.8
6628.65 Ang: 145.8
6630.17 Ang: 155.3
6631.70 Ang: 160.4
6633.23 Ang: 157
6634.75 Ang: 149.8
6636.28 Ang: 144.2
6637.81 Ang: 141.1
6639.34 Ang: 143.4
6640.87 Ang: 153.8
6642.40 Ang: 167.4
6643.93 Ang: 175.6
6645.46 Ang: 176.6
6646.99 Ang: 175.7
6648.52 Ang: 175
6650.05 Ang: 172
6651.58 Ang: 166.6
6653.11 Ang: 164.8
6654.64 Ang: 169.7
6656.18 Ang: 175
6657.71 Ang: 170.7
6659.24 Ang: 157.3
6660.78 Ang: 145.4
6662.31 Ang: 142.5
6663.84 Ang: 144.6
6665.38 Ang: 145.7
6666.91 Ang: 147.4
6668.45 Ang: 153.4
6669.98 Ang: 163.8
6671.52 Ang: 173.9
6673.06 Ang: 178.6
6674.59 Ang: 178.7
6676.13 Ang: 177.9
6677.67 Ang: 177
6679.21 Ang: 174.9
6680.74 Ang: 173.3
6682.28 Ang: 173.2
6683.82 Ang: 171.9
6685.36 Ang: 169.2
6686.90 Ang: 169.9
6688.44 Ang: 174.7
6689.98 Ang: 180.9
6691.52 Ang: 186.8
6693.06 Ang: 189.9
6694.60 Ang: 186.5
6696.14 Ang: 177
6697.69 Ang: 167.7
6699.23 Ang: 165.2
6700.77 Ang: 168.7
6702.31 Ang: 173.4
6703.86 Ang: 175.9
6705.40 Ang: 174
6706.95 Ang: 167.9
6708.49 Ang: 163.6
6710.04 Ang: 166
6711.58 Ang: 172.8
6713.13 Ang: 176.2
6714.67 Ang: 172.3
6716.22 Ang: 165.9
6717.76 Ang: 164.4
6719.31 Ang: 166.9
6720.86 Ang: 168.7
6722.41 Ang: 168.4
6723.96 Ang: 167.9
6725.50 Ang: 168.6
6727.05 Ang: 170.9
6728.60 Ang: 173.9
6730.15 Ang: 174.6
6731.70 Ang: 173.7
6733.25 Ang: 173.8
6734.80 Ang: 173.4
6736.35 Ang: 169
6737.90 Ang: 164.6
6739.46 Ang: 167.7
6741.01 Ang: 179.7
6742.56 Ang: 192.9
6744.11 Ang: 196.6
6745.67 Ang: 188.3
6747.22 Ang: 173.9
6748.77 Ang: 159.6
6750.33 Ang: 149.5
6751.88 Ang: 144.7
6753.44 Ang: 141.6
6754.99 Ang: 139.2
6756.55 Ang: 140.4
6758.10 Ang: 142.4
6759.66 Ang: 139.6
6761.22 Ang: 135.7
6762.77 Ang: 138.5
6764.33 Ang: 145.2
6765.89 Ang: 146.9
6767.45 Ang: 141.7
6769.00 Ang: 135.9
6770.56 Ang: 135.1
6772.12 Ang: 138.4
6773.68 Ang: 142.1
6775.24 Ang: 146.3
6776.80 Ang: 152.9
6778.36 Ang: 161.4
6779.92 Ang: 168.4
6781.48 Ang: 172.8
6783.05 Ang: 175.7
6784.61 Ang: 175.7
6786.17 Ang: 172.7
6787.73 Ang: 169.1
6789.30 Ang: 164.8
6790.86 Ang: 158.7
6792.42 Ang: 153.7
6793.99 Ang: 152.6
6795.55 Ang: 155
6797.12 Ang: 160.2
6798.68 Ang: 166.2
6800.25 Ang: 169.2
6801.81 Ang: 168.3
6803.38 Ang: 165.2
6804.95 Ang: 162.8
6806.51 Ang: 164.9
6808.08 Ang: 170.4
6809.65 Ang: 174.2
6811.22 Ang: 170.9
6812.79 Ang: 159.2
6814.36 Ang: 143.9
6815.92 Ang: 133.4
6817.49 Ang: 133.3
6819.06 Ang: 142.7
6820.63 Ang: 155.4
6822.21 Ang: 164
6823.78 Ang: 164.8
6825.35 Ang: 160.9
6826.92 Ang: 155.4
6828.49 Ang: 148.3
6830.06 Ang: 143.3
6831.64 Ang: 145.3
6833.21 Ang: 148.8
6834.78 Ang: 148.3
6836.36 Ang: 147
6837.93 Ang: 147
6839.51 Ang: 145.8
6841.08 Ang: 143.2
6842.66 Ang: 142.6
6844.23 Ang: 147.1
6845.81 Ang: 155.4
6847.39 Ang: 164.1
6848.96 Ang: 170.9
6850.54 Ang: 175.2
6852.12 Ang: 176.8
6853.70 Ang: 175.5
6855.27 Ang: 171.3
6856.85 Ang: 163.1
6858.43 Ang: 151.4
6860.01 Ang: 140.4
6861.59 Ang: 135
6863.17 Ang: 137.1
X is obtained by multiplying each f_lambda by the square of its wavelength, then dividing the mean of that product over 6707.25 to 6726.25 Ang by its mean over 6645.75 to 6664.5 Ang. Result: 1.05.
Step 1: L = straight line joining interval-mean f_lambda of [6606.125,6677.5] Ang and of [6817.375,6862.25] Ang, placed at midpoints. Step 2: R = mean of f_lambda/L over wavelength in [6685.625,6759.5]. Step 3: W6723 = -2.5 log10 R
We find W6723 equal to -0.09 mag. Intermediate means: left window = 157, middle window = 169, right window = 154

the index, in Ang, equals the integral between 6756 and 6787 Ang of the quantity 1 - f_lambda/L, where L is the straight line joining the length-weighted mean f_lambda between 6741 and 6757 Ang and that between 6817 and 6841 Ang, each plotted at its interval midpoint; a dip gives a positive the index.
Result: 1.8 Ang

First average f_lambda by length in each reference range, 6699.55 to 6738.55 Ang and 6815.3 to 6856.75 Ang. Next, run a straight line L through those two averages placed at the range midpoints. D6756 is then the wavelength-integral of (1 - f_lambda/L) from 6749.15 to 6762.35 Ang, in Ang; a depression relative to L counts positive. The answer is 1.8 Ang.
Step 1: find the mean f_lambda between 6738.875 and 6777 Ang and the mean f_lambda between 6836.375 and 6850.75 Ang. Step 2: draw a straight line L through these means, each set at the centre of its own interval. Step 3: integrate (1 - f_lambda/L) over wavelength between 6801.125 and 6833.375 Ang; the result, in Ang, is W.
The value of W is -0.6 Ang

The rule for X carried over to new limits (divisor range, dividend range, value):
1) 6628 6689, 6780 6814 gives 1.06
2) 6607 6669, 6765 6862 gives 1.07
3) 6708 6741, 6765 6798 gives 0.93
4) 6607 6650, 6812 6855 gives 1.07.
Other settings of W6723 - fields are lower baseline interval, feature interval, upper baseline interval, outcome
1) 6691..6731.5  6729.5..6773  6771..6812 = 0.069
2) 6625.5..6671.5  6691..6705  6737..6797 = -0.124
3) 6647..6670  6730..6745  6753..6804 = -0.136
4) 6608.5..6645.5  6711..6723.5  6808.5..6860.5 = -0.114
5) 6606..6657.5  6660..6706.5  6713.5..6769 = -0.071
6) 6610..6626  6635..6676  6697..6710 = -0.036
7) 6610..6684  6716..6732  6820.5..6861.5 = -0.081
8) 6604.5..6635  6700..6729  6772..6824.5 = -0.100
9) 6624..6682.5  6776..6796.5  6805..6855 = -0.047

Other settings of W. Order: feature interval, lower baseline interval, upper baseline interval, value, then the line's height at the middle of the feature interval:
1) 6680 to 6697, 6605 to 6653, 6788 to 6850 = -2.5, 155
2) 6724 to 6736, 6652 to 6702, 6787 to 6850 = -0.6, 164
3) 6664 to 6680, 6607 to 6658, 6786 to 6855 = -1.0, 156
